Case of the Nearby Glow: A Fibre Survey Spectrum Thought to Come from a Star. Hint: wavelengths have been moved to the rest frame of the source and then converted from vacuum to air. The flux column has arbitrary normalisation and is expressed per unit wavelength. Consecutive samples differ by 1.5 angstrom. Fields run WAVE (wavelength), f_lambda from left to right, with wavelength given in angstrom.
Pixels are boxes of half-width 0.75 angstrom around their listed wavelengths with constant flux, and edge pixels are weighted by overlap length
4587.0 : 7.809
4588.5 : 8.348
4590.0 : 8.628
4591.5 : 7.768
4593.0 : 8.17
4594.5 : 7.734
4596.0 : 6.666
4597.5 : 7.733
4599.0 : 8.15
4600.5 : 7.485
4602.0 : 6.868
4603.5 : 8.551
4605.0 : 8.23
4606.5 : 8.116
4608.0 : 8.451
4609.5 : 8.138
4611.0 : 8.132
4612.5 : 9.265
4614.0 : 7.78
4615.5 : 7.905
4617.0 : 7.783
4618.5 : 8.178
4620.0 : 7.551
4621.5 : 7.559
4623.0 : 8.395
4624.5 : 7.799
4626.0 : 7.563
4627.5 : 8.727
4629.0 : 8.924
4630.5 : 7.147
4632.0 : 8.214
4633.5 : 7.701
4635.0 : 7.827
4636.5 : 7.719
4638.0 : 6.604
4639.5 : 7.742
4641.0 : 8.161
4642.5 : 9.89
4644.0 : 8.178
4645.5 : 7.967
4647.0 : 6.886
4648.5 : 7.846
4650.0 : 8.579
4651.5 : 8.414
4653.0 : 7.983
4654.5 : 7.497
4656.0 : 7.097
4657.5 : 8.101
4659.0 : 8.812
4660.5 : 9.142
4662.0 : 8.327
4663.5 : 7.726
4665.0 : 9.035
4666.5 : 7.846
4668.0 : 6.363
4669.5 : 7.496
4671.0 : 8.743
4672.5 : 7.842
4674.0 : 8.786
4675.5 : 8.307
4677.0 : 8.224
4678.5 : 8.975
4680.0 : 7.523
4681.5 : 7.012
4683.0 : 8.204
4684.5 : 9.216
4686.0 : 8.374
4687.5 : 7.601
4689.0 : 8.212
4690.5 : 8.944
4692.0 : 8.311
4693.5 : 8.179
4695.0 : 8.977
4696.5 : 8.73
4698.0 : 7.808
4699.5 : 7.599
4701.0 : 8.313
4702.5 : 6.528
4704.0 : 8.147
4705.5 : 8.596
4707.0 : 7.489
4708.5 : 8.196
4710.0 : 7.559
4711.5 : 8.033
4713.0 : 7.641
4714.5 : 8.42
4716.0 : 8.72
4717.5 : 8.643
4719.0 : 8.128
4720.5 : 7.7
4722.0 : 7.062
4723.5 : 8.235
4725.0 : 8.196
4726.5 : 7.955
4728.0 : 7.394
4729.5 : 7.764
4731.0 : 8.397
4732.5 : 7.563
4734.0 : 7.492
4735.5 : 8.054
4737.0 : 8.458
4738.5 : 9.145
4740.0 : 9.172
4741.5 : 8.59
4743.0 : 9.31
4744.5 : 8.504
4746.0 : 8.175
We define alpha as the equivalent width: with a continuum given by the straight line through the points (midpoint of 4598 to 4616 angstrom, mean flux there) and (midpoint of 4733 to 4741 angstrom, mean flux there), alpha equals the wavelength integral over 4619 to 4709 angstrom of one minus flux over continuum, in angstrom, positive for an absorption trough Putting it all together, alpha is 1.98 angstrom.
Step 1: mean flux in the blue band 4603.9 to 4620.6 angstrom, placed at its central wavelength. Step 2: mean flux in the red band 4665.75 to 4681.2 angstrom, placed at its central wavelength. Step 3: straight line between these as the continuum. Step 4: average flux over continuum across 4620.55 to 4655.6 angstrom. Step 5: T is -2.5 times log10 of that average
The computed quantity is 0.016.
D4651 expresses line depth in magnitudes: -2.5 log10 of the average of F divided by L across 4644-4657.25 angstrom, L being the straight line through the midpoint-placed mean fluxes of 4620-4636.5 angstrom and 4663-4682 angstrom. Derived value 0.022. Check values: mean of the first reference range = 7.95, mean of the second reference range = 8.01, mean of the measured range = 7.82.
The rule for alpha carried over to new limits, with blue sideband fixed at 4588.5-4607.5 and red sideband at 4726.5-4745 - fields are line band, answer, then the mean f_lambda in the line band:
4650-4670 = 0.12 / 8.02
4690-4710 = 0.20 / 8.11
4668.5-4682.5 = 0.07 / 8.07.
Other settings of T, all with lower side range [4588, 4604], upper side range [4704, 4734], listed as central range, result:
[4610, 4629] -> -0.03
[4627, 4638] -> -0.01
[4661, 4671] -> 0.00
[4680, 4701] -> -0.04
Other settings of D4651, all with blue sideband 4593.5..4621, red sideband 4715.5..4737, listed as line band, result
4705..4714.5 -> 0.00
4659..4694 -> -0.03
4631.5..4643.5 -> -0.01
